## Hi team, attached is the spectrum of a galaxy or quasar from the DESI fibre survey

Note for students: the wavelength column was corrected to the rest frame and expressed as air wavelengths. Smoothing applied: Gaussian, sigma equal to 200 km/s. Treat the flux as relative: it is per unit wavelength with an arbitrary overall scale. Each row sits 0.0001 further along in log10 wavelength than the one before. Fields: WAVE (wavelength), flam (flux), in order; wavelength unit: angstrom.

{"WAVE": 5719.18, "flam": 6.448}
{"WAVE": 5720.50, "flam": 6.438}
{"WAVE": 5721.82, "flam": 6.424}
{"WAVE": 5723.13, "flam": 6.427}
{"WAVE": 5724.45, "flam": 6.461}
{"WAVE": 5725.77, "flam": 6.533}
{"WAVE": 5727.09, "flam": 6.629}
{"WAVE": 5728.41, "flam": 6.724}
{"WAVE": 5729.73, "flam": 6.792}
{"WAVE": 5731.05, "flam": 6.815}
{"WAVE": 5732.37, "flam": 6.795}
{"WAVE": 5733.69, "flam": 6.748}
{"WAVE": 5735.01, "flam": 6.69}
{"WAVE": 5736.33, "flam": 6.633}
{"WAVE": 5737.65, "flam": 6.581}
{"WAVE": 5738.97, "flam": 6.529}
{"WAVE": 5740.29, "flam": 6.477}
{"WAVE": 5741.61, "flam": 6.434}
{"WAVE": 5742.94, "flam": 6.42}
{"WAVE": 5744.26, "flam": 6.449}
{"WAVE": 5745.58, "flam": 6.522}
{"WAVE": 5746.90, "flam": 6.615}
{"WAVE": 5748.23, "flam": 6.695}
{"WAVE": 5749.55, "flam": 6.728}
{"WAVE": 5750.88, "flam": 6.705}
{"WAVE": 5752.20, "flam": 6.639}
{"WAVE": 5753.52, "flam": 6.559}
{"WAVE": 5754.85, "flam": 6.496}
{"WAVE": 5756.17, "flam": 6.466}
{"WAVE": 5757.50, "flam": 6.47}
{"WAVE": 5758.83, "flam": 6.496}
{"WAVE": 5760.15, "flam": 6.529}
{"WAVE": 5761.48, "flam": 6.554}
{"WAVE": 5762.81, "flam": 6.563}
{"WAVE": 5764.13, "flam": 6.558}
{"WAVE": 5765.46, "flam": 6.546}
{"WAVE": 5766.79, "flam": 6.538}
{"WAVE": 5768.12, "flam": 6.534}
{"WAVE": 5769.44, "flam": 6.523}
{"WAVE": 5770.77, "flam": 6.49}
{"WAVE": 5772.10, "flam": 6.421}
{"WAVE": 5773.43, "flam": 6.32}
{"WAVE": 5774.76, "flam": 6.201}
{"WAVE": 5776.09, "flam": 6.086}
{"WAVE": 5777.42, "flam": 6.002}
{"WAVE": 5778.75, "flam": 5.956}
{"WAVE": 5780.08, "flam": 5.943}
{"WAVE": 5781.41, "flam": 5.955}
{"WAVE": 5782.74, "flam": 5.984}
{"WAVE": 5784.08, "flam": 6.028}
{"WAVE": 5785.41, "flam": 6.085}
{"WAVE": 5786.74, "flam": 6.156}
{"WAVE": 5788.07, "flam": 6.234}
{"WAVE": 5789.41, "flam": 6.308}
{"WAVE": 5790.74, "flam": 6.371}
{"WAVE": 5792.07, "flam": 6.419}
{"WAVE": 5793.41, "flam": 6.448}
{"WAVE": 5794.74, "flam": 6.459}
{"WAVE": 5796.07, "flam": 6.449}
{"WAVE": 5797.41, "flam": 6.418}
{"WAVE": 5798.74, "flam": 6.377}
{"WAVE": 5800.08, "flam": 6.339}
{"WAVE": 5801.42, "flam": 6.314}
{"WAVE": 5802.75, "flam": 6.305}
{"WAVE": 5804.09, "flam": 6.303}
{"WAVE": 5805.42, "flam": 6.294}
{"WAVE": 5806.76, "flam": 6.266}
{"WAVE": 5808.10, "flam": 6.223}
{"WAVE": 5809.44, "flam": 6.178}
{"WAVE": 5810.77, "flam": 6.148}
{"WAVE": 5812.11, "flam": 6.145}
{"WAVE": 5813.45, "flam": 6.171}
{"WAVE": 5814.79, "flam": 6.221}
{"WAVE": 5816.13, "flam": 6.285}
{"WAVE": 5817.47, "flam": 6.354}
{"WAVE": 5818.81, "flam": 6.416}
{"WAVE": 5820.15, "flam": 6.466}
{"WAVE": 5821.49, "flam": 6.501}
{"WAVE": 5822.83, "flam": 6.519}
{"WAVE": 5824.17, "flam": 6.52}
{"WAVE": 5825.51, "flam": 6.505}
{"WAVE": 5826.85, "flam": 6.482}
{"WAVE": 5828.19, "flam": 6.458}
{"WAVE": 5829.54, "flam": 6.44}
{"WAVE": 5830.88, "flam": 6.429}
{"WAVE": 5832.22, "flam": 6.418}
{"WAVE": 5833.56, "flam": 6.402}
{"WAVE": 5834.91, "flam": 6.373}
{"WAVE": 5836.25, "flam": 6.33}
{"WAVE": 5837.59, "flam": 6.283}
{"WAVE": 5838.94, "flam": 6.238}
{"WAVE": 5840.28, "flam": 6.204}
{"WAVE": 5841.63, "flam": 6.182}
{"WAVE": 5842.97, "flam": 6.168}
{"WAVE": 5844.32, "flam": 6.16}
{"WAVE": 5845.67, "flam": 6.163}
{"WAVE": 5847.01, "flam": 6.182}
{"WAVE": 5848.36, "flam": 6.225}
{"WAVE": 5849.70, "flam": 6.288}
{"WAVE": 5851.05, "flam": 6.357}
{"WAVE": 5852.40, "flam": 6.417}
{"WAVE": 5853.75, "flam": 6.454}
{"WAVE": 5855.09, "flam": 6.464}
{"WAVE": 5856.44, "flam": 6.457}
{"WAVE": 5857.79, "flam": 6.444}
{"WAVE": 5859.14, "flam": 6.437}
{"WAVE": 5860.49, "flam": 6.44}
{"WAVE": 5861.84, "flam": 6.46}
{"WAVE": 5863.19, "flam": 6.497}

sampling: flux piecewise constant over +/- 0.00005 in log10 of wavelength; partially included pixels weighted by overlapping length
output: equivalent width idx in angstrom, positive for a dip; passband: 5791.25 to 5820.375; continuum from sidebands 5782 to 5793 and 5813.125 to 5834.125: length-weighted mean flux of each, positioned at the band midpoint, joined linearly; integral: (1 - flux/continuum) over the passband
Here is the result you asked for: 0.0 angstrom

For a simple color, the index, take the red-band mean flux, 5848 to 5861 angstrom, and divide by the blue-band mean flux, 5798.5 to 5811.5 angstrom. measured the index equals 1.02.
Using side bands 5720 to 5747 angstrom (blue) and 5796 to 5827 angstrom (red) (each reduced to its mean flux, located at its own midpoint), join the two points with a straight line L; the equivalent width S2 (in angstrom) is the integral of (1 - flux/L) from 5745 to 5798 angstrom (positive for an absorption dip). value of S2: 0.62 angstrom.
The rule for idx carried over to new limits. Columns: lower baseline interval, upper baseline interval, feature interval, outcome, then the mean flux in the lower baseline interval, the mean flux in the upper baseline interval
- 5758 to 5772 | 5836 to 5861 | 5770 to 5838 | 1.3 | 6.53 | 6.31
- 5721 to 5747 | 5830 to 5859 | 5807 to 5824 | 0.2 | 6.58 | 6.32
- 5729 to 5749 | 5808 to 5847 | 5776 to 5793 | 0.9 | 6.61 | 6.32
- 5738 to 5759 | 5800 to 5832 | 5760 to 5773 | -0.1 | 6.54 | 6.35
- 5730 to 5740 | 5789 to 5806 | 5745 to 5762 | 0.0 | 6.68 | 6.37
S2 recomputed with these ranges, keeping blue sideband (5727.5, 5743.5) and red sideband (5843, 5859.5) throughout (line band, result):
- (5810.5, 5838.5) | 0.1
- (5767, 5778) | 0.3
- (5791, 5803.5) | 0.2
